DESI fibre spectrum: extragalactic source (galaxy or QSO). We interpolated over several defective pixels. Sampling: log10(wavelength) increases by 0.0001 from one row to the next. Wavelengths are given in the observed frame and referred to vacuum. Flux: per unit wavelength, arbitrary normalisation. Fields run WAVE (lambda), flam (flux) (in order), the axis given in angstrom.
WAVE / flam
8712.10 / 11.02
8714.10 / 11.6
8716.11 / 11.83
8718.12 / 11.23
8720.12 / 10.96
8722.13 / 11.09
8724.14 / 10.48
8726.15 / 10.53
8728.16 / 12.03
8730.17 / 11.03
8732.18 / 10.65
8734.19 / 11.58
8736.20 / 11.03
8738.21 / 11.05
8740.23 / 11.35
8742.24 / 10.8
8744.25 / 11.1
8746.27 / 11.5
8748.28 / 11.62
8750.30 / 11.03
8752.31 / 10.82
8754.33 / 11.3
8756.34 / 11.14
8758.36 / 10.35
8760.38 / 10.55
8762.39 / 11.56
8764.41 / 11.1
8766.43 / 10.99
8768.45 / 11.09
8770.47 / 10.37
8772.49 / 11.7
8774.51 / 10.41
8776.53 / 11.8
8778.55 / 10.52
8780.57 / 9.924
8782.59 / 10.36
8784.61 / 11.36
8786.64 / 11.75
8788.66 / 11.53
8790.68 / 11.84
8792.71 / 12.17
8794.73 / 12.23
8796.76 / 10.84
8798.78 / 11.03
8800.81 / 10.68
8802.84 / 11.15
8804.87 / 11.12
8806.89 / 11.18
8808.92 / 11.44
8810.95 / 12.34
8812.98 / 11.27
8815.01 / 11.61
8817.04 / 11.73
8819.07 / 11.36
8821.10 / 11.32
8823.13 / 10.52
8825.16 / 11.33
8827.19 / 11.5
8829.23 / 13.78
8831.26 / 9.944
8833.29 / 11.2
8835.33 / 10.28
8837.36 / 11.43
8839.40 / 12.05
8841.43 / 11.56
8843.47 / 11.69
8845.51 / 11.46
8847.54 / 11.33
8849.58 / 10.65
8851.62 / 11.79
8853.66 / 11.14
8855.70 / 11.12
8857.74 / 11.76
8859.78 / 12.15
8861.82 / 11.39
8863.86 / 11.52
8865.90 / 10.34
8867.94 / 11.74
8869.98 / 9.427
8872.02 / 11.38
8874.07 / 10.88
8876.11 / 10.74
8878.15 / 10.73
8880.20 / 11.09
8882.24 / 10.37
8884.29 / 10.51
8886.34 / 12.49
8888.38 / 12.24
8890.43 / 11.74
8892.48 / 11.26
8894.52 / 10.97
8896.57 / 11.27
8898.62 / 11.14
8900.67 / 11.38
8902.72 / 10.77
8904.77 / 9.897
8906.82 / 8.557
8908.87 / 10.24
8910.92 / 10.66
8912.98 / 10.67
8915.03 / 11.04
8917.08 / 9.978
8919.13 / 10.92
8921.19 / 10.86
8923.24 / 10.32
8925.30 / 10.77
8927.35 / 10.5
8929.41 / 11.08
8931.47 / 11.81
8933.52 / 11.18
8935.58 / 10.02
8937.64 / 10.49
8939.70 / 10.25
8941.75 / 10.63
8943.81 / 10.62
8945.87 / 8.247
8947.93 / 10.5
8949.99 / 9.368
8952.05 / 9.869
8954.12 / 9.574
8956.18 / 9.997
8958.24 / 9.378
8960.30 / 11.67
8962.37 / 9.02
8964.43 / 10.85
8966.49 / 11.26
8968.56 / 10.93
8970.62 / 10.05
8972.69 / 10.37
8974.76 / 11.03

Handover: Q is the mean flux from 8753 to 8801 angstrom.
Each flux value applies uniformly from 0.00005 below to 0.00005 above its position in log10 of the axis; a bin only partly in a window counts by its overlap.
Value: 11.1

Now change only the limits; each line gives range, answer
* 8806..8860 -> 11.4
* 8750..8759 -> 10.9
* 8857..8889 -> 11.2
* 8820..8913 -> 11.1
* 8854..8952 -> 10.8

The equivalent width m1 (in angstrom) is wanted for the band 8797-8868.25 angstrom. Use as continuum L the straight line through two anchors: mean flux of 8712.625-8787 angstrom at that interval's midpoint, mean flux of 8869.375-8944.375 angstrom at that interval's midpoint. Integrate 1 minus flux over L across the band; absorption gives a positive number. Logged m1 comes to -2.9 angstrom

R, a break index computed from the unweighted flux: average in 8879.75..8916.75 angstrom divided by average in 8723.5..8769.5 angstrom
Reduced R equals 0.98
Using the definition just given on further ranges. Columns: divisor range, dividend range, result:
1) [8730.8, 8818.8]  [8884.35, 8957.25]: 0.95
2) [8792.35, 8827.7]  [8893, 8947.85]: 0.93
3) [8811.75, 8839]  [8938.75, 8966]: 0.88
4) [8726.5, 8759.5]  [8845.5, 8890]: 1.01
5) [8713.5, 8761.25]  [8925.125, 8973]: 0.93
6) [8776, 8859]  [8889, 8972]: 0.93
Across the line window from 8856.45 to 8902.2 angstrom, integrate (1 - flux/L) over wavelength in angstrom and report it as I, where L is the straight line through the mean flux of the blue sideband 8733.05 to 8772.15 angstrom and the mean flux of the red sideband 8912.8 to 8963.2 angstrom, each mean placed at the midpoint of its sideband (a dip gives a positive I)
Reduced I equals -2.7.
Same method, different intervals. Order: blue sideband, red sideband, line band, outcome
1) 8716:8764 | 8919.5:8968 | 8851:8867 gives -1.1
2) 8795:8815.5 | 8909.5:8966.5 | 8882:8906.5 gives -1.0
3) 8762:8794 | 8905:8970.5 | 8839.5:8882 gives -1.8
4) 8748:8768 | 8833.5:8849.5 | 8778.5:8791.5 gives 0.1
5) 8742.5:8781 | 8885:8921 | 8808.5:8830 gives -1.3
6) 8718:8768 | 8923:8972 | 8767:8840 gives -2.8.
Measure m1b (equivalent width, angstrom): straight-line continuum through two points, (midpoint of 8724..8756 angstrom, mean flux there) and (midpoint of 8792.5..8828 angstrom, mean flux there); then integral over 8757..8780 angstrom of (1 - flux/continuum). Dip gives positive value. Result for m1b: 0.6 angstrom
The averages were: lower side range 11.1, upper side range 11.4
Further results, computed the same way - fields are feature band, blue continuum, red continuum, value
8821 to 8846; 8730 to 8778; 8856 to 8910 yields -0.82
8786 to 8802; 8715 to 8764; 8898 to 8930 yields -0.83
